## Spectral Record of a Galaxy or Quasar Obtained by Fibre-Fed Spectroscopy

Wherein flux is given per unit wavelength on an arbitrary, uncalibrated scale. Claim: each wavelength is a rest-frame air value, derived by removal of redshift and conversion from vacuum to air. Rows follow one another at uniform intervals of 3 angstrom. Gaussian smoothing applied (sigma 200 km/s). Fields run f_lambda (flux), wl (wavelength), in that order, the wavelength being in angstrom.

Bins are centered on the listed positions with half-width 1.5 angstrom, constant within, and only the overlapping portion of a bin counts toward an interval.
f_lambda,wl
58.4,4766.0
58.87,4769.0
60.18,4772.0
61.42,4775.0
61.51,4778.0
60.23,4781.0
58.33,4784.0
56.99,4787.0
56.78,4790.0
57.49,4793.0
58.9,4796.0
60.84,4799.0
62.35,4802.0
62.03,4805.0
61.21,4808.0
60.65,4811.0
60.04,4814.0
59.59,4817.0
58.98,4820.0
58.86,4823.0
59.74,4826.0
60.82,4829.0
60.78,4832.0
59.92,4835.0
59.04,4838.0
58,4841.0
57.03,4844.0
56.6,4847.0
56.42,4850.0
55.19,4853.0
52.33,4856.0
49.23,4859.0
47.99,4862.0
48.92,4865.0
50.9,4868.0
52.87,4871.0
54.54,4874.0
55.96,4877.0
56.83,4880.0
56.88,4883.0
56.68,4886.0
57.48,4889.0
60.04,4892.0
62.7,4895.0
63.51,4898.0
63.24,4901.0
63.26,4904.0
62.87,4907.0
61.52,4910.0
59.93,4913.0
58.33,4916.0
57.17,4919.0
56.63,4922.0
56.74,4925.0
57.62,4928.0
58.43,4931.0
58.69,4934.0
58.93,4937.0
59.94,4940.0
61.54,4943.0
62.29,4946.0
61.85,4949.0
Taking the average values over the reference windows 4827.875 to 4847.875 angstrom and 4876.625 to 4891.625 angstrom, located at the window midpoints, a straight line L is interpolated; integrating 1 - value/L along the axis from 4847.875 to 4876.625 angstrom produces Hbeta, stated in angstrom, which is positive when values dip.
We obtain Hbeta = 2.8 angstrom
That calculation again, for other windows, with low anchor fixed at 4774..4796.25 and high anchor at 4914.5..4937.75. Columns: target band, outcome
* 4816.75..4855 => 0.05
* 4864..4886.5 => 1.54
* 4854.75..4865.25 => 1.56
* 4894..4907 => -1.16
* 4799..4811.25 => -0.59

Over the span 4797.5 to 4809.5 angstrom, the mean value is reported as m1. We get 61.6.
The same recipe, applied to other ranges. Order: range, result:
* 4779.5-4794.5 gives 58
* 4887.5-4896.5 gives 60.1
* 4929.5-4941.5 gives 59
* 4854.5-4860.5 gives 50.8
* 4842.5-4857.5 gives 55.5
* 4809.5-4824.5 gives 59.6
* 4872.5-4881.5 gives 55.8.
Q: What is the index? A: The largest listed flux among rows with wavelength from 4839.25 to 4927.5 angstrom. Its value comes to 63.51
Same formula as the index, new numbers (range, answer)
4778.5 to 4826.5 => 62.35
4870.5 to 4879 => 55.96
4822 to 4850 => 60.82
